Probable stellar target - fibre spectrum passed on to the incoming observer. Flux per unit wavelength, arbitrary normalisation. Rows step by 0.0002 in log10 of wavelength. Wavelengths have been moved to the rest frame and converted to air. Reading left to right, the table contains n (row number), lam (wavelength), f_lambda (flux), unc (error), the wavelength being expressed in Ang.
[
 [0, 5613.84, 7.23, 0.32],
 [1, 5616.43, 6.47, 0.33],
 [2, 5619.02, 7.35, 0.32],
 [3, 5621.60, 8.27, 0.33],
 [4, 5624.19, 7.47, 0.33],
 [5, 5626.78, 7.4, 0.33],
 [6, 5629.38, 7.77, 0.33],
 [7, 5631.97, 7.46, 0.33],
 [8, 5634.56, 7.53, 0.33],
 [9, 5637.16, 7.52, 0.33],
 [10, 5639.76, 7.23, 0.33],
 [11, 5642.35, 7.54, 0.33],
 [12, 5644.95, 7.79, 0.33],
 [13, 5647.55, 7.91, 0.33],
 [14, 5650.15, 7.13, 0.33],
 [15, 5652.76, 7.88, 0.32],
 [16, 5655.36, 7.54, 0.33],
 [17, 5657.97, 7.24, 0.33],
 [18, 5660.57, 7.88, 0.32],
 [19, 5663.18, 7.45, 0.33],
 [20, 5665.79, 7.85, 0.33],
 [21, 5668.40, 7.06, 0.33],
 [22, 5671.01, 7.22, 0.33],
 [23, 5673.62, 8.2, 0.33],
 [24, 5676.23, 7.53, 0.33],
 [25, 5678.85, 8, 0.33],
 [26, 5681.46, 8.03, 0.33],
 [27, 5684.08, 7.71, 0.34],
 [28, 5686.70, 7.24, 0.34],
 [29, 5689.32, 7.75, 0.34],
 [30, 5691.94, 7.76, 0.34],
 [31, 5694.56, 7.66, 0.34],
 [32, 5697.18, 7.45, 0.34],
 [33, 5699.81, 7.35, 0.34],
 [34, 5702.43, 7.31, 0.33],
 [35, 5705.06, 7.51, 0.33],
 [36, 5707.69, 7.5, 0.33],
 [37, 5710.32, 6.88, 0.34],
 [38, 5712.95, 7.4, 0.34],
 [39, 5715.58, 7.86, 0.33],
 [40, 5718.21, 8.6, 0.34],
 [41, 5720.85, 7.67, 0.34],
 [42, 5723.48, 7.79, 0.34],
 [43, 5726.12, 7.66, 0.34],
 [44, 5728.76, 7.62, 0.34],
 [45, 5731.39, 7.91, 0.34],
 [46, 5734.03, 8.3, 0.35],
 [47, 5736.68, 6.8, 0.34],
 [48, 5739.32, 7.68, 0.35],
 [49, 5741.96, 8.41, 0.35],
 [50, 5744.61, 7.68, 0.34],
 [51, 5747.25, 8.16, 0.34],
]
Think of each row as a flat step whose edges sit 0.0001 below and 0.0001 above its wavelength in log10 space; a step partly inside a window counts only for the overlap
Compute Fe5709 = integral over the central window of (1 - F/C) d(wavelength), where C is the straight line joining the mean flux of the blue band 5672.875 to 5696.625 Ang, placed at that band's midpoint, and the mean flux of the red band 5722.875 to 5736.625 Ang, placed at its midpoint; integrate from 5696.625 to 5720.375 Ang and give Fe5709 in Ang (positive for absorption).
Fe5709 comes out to 0.6 Ang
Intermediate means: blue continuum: 7.75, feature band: 7.55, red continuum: 7.76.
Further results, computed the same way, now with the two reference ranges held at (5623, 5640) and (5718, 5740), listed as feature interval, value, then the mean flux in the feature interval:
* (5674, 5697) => -0.3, 7.72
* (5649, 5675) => 0.1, 7.55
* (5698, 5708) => 0.3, 7.41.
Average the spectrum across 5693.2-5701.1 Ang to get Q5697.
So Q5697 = 7.49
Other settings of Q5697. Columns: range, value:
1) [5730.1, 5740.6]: 7.67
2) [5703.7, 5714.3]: 7.32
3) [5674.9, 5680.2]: 7.78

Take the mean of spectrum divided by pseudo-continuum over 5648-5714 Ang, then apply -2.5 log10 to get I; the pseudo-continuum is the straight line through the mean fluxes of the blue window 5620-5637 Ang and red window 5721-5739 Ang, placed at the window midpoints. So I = 0.02 mag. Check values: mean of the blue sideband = 7.64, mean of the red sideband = 7.68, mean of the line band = 7.55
